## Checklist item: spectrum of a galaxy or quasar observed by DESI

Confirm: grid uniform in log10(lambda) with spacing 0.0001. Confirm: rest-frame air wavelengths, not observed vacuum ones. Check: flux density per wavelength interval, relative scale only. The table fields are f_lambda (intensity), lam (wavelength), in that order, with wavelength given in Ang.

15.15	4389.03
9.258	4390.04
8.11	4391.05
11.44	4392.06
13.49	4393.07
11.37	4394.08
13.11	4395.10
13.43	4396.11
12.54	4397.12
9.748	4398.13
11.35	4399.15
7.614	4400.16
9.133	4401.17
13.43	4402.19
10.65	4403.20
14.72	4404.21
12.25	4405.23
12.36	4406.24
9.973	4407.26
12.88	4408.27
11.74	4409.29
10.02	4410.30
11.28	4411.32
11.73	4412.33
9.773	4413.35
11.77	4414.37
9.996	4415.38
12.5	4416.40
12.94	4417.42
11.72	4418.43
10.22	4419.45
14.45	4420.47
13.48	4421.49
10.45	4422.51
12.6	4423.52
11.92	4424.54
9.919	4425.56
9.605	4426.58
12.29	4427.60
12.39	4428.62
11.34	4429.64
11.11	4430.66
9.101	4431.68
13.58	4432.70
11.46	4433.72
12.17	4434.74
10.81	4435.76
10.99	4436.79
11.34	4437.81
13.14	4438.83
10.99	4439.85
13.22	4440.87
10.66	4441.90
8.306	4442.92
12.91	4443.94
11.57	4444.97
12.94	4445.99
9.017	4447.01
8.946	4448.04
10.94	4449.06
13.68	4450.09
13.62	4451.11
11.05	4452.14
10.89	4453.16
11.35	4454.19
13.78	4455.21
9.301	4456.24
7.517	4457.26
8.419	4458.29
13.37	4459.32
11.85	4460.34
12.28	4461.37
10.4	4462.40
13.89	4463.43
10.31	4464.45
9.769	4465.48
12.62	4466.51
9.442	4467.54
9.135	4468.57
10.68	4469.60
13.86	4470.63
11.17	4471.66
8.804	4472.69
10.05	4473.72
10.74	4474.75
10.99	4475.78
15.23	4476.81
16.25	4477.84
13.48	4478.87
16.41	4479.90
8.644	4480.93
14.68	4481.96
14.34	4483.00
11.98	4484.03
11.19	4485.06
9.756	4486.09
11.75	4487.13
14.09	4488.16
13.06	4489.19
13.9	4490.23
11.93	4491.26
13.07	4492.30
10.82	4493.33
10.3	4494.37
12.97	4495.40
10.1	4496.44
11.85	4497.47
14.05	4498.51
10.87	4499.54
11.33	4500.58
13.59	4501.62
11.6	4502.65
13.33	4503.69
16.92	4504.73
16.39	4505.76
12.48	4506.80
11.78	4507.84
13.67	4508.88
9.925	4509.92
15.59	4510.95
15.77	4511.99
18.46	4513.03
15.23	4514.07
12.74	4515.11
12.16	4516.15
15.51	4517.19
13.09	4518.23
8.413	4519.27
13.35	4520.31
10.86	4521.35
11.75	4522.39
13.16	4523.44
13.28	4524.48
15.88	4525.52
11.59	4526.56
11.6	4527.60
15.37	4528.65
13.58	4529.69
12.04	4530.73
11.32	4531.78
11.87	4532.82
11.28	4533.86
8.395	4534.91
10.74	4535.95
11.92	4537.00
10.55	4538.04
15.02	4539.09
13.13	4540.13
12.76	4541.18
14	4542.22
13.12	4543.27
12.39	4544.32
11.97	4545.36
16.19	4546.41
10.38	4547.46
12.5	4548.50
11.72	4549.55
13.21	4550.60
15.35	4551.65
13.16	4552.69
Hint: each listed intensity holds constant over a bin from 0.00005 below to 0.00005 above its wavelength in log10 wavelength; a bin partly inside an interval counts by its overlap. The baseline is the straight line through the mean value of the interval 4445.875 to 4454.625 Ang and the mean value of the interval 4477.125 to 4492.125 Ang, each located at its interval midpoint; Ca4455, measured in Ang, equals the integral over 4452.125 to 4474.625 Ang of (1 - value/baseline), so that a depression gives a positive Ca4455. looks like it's 2.0 Ang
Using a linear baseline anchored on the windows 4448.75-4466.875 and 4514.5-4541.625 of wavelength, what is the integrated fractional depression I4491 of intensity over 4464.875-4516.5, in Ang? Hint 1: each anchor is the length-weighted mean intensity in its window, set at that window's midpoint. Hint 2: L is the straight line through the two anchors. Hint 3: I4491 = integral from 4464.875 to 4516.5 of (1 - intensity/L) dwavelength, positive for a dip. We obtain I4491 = -3.2 Ang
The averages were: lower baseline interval 11.4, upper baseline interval 12.4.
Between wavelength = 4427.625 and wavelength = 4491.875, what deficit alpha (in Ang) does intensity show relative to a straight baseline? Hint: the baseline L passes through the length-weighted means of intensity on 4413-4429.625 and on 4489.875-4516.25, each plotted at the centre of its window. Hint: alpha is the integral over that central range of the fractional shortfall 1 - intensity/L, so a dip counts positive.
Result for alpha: 3.5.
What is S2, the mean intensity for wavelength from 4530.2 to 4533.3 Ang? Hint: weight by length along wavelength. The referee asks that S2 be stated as 11.7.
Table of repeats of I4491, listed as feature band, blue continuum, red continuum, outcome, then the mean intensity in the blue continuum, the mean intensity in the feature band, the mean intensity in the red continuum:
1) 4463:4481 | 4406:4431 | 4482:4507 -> 0.7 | 11.5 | 11.8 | 12.6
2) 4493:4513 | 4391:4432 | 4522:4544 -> -1.2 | 11.5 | 13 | 12.5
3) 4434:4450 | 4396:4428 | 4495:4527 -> 1.0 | 11.5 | 11.3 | 13.2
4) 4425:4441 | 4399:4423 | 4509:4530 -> 0.6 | 11.5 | 11.4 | 13.4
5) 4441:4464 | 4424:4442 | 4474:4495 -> 1.3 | 11.5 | 11.2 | 12.6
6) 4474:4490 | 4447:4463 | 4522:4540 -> -1.8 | 11.1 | 12.8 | 12.3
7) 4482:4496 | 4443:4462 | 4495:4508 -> 0.2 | 11.2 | 12.3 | 12.9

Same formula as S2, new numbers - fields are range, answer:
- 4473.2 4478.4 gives 12.7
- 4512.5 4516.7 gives 14.6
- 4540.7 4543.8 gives 13.3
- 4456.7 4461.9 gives 10.7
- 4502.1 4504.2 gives 12.5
